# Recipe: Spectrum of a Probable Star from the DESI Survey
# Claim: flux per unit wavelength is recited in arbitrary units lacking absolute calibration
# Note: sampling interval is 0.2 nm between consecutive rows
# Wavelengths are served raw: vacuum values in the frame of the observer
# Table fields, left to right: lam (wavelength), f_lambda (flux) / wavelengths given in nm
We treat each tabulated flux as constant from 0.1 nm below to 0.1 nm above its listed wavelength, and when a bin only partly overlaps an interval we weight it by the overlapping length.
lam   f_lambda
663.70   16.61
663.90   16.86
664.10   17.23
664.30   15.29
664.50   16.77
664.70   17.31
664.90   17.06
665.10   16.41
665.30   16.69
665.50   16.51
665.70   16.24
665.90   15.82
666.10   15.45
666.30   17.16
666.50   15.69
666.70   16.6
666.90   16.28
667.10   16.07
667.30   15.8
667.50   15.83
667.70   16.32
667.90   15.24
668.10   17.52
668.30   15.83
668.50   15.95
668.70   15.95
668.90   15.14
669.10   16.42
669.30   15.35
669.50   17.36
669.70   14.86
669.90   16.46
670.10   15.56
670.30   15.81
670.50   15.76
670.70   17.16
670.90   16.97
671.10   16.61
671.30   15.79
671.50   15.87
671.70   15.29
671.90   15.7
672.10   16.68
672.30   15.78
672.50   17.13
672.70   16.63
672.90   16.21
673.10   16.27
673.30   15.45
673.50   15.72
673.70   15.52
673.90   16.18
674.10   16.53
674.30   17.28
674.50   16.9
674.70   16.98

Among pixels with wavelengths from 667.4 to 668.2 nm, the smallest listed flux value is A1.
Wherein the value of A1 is 15.24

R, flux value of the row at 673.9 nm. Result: 16.18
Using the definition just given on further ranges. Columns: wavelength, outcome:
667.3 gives 15.8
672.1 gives 16.68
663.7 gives 16.61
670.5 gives 15.76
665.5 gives 16.51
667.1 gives 16.07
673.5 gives 15.72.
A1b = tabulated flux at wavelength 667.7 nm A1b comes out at 16.32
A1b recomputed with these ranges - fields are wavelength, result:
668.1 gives 17.52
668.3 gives 15.83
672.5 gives 17.13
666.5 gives 15.69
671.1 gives 16.61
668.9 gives 15.14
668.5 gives 15.95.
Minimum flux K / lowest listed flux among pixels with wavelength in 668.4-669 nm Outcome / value 15.14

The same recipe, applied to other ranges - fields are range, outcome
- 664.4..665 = 16.77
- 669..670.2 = 14.86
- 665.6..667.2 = 15.45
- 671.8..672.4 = 15.7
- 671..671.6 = 15.79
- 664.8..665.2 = 16.41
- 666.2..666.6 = 15.69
